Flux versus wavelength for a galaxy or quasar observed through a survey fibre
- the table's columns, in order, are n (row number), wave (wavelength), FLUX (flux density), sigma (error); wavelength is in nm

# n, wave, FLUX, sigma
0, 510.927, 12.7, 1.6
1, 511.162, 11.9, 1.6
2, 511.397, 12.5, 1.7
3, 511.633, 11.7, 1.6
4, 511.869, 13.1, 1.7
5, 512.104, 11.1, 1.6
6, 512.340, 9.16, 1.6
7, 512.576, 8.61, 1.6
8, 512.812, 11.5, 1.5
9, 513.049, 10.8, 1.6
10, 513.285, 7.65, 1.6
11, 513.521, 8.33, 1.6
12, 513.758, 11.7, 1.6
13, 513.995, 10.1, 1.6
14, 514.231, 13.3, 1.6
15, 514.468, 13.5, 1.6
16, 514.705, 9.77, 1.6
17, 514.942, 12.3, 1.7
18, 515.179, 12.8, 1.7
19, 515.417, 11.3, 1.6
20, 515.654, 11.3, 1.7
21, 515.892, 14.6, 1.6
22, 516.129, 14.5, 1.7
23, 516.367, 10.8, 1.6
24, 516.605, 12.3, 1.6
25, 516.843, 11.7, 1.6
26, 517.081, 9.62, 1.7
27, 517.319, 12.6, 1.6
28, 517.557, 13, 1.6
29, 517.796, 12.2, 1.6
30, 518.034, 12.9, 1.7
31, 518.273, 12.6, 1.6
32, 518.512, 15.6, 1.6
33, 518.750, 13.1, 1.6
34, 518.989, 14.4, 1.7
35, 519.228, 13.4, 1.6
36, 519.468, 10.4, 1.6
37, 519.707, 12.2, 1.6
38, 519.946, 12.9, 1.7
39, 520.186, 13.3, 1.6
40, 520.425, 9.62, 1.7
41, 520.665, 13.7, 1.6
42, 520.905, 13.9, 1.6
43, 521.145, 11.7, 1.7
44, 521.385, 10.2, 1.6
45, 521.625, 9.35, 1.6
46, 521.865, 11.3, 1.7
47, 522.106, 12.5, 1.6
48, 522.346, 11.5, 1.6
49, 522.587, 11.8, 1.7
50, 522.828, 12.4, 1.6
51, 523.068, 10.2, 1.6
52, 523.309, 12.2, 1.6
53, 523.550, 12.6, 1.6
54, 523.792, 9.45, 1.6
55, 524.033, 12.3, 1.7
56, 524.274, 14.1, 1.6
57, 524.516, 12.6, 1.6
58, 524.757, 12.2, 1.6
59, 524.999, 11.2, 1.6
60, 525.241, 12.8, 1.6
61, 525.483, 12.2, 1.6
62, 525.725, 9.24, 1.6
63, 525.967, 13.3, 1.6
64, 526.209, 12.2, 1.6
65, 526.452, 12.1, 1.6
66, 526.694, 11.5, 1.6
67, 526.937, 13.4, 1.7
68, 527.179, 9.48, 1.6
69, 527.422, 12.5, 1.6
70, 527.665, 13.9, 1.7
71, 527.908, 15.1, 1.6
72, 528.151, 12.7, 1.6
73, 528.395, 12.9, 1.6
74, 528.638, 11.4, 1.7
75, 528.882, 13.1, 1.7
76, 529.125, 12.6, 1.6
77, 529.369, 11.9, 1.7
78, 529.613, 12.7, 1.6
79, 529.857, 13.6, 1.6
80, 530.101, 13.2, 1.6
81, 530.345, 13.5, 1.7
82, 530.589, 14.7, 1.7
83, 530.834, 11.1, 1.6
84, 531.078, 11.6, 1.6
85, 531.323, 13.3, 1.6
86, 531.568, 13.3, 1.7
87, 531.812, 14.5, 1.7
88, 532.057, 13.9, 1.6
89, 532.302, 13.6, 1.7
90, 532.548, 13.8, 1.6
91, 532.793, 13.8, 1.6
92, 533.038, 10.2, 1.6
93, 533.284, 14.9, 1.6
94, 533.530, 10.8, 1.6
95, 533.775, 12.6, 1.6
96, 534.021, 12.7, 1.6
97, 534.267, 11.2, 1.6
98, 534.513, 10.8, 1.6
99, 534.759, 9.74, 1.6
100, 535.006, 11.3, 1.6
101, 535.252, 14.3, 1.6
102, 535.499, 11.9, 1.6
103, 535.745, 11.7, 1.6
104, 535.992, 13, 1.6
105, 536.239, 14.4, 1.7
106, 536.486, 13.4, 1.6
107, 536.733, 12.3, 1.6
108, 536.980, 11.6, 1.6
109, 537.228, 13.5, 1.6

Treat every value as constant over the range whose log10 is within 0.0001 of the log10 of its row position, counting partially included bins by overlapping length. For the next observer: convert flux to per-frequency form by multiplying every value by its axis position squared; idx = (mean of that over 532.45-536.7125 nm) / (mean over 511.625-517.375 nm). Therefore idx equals 1.2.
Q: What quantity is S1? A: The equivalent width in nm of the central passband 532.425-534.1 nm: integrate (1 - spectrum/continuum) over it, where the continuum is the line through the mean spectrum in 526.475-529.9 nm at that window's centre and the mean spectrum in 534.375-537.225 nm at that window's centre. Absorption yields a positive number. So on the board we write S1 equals -0.04 nm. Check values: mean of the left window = 12.6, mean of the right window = 12.3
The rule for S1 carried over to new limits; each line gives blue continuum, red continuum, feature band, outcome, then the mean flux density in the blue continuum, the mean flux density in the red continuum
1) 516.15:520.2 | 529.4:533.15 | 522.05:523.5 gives 0.11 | 12.6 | 13.1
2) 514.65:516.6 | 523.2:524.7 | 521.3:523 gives 0.13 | 12.3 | 12.2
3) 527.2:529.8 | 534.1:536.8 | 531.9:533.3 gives -0.10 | 12.8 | 12.2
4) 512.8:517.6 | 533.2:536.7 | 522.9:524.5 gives 0.00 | 11.6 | 12.3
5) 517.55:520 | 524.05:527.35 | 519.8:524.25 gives 0.27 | 13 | 12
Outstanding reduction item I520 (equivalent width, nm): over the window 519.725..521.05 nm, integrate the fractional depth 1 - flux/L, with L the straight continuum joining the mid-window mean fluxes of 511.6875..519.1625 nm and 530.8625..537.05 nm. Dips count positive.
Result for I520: -0.066 nm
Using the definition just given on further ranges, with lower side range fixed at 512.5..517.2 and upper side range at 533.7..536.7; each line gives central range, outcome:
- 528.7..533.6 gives -0.38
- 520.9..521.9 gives 0.06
